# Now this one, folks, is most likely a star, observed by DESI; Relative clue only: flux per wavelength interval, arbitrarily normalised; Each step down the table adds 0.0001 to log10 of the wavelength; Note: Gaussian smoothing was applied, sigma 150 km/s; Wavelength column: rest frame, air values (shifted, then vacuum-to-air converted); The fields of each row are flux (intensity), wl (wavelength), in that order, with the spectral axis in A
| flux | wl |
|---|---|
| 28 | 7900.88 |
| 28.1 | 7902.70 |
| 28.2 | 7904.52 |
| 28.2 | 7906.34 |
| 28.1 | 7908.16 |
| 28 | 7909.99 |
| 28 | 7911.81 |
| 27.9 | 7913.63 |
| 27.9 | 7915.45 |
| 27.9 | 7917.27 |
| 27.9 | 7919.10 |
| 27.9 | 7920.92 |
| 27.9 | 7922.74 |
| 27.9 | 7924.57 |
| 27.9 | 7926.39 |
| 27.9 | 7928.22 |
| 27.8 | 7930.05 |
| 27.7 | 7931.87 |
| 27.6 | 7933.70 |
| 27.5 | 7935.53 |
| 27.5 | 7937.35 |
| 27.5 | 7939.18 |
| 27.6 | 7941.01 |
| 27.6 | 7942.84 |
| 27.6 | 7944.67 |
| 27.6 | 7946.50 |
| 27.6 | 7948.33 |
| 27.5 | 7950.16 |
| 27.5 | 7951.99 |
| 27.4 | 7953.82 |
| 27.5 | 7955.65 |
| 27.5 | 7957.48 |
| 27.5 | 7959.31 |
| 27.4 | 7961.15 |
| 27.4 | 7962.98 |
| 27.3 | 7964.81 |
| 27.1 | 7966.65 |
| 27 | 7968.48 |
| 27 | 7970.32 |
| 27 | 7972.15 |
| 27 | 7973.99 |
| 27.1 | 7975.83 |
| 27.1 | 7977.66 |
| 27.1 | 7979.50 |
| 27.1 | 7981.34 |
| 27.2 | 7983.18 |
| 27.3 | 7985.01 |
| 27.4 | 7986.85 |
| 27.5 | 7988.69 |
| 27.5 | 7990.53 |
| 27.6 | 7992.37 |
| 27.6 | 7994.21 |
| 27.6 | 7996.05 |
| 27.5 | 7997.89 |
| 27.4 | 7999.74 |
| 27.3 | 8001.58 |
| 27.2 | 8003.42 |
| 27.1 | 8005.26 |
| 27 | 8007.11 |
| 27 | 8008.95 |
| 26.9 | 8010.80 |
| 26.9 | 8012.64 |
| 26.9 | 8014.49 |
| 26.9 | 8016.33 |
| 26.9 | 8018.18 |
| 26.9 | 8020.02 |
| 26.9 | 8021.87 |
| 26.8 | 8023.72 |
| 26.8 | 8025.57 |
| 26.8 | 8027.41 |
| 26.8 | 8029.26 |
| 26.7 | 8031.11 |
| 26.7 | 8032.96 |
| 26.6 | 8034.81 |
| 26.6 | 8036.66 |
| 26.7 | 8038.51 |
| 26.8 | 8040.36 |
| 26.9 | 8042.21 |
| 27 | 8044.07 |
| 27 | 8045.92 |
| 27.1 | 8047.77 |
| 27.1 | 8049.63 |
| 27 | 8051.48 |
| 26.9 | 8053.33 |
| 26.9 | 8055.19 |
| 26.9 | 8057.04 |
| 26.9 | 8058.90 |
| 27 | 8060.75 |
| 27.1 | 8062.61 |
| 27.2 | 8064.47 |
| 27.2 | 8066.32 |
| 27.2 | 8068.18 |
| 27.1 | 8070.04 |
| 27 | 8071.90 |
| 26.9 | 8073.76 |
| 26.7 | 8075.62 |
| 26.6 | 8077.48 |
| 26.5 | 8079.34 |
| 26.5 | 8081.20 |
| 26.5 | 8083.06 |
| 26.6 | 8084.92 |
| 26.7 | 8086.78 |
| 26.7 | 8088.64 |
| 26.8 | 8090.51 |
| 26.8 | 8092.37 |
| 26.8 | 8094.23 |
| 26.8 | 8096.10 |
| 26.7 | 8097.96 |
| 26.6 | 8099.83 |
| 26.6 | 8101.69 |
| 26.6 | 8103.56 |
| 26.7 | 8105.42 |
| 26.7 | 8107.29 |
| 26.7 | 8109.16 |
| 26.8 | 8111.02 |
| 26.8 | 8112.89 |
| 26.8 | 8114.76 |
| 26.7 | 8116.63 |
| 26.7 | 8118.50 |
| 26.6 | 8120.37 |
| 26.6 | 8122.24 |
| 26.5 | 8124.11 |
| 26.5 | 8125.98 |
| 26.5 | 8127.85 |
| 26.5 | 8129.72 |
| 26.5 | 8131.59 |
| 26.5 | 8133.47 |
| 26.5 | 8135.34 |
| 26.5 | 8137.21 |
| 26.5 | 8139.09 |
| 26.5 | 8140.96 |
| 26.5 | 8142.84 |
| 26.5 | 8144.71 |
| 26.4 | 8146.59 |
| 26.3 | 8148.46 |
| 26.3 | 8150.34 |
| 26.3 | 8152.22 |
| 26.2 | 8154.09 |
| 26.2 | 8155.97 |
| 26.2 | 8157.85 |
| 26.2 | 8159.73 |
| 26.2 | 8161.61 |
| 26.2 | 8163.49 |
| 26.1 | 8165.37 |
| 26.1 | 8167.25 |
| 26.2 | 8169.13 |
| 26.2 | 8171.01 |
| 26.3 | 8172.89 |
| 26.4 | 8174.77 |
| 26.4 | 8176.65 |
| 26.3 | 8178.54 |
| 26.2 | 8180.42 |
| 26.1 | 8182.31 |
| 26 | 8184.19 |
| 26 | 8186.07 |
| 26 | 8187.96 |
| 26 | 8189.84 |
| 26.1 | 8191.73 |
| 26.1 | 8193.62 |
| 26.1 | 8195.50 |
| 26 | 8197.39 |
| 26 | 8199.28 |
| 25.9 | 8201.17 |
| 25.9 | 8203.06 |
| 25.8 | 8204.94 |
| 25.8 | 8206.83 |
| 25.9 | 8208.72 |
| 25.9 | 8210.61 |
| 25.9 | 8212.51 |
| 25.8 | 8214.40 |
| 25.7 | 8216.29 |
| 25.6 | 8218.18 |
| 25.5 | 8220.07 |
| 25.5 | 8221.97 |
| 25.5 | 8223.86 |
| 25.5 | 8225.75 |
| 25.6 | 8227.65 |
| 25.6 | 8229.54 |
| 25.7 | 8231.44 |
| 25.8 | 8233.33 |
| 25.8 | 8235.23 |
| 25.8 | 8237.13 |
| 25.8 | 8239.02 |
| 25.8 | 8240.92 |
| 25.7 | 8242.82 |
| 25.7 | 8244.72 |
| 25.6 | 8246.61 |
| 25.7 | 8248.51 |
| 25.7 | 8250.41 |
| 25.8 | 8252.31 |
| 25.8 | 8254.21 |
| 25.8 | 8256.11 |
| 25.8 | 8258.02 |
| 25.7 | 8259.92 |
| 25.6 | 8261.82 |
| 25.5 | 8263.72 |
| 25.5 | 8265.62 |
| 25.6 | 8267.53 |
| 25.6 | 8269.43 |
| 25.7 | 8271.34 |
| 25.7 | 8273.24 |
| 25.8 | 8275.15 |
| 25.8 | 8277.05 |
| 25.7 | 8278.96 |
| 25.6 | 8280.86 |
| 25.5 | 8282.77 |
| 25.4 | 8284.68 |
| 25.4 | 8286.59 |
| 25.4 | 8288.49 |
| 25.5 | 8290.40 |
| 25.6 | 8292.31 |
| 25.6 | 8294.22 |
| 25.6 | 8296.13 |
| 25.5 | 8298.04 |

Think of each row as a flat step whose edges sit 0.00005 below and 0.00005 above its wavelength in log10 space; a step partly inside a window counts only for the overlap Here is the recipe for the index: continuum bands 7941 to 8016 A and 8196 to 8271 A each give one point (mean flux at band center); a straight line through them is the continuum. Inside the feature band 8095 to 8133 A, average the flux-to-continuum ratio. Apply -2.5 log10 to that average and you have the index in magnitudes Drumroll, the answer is -0.01 mag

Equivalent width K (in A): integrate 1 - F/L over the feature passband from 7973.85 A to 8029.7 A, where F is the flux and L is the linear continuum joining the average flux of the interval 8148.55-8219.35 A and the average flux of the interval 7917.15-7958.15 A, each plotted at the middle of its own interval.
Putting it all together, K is 0.2 A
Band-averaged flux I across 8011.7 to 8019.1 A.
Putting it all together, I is 26.9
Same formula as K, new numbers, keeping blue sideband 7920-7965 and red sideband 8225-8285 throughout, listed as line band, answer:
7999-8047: 0.4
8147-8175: 0.0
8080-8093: 0.0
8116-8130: 0.0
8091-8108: 0.0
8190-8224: 0.2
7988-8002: -0.1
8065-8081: 0.0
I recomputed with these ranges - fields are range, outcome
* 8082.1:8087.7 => 26.6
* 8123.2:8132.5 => 26.5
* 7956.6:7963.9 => 27.5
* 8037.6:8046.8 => 26.9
